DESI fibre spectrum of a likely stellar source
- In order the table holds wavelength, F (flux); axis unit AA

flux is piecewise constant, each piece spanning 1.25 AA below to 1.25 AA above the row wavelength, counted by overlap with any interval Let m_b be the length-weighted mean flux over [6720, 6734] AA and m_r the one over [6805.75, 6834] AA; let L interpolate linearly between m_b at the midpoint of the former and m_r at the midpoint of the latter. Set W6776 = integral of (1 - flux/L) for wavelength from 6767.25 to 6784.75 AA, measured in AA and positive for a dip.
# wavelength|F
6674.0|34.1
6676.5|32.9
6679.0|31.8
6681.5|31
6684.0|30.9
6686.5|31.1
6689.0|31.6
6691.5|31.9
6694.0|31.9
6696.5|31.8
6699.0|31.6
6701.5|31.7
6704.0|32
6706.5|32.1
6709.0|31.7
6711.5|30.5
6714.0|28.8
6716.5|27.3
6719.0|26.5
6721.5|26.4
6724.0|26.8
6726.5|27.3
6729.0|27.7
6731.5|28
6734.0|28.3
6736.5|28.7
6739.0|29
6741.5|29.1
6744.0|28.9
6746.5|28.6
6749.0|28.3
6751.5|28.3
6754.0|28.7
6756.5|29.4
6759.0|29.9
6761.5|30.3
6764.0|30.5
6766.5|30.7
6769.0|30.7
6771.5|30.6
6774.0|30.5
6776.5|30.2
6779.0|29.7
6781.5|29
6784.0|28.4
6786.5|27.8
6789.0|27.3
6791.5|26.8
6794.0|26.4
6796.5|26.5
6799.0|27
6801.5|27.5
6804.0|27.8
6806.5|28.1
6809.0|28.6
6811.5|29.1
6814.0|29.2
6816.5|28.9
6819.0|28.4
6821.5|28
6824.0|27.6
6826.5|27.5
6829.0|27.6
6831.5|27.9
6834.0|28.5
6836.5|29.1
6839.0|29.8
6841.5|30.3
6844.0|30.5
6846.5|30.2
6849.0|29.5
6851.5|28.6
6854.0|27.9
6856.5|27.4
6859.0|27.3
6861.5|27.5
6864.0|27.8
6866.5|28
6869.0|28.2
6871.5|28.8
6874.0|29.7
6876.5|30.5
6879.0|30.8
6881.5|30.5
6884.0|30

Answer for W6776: -1.3 AA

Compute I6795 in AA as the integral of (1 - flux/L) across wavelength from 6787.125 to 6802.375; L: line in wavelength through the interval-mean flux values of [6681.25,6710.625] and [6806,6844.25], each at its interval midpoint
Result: 1.3 AA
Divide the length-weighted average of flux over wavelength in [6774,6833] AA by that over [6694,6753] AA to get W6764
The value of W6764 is 1.0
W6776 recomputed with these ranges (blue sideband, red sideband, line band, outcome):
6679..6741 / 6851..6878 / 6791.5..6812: 1.0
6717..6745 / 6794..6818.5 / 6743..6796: -2.1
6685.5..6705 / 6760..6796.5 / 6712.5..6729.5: 2.0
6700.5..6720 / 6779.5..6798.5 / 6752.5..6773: -1.2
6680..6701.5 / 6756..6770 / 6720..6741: 2.1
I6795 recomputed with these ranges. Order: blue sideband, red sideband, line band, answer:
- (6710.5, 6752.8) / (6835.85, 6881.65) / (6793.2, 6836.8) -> 1.14 AA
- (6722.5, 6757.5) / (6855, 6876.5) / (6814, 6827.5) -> 0.03 AA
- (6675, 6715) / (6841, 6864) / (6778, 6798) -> 1.43 AA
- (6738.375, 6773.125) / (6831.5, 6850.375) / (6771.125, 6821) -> 2.03 AA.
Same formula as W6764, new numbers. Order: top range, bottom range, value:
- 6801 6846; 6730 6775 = 0.98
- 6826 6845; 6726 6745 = 1.02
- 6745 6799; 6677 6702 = 0.92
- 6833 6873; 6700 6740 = 0.99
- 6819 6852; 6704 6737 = 1.01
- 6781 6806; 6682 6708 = 0.87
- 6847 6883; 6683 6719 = 0.93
